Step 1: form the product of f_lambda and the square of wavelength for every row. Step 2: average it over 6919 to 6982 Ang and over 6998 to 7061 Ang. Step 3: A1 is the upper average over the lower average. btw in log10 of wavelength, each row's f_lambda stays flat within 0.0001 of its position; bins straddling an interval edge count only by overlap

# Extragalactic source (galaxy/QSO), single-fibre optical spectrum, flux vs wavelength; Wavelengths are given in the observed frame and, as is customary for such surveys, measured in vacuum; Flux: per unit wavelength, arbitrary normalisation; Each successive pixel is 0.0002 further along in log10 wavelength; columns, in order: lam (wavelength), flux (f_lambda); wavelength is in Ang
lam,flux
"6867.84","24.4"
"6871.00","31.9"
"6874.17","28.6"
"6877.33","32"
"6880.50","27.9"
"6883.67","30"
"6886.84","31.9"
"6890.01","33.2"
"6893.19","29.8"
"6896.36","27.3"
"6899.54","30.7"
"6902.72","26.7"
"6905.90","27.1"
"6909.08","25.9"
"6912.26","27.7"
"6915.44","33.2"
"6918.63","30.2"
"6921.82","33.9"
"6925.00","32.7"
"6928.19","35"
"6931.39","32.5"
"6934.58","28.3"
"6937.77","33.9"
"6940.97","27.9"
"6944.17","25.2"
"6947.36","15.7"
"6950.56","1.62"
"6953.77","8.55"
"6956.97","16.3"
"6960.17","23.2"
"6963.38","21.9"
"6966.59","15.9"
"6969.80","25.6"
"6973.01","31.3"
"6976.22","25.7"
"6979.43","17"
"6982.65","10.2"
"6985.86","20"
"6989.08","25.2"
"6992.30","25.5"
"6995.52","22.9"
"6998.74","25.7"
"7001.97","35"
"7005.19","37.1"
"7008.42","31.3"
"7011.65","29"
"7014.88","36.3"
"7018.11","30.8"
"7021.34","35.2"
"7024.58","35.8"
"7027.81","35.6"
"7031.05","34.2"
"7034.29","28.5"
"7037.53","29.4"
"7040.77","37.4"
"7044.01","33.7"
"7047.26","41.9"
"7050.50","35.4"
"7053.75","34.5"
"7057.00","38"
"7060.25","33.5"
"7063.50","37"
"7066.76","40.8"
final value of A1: 1.5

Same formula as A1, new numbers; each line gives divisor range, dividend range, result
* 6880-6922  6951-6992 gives 0.68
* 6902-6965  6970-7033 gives 1.15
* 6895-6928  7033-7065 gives 1.22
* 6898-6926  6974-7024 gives 0.94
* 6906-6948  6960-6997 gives 0.75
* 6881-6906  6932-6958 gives 0.69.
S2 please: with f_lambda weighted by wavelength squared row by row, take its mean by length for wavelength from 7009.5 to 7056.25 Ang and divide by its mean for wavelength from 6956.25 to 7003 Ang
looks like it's 1.53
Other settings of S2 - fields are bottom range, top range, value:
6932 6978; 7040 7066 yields 1.73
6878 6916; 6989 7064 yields 1.17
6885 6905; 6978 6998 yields 0.70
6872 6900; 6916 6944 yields 1.06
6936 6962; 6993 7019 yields 1.64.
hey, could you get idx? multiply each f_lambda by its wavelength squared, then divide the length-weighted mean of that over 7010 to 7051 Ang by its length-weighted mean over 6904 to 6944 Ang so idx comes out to 1.15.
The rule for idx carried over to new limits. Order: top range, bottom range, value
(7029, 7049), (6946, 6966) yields 2.40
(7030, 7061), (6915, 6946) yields 1.15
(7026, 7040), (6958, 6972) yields 1.51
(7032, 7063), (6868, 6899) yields 1.21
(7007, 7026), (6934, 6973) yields 1.64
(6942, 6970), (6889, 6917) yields 0.59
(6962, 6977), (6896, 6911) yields 0.89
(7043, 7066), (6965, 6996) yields 1.70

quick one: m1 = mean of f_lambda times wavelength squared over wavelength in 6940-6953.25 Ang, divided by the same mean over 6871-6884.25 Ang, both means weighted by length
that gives 0.56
